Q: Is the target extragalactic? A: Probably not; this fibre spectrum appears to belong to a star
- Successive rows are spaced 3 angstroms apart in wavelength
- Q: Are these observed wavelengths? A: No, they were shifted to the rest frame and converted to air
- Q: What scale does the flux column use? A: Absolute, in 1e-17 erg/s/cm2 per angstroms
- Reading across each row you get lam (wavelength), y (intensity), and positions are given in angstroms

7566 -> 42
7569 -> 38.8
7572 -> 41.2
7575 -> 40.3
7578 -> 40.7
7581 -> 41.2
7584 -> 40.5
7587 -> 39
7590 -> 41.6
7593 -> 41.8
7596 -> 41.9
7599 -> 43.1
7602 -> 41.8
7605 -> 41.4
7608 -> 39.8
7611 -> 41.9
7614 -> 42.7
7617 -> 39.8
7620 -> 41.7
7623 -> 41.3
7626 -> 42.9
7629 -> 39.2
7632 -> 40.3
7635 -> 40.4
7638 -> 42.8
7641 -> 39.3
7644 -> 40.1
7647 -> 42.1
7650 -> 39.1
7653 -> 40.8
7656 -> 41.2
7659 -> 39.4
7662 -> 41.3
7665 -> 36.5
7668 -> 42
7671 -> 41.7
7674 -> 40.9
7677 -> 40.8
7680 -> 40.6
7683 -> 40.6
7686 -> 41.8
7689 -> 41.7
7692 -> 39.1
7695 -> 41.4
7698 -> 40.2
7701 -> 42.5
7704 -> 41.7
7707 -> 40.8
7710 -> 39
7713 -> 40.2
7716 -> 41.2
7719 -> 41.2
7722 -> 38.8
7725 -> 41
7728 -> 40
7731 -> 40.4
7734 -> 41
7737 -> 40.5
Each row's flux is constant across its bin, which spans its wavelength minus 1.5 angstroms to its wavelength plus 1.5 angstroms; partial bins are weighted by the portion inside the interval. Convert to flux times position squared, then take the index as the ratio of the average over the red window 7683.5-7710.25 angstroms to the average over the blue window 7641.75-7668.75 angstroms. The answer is 1.0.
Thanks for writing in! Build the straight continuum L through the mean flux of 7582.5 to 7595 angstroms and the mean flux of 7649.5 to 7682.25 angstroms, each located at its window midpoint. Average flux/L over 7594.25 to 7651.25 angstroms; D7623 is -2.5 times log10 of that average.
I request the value -0.01 mag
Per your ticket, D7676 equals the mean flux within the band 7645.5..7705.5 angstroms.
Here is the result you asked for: 40.8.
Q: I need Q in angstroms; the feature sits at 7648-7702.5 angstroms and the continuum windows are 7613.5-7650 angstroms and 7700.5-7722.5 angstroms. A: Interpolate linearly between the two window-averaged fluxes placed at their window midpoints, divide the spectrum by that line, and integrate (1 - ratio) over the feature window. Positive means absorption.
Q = 0.2 angstroms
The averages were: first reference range 40.9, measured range 40.7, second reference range 40.7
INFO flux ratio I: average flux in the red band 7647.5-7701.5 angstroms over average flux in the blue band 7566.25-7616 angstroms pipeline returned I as 1.0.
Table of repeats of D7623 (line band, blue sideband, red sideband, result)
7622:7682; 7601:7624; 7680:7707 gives 0.01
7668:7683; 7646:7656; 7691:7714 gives -0.01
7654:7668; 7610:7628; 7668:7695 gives 0.03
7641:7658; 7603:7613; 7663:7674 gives 0.00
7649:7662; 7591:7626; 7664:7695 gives 0.02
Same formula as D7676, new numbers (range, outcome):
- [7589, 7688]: 41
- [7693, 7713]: 40.8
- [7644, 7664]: 40.5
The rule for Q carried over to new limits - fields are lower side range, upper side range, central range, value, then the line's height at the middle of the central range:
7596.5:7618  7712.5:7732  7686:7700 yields 0.0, 40.7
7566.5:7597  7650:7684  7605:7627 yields -0.4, 40.6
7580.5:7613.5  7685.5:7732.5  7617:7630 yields 0.0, 41.2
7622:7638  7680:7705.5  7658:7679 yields 0.3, 41.1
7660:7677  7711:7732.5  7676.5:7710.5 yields -0.4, 40.4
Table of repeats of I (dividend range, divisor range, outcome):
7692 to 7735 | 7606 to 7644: 0.99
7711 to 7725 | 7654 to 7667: 1.02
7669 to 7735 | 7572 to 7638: 0.99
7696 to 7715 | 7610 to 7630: 0.98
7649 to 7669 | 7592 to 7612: 0.96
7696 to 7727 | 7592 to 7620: 0.98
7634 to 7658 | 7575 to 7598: 0.99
